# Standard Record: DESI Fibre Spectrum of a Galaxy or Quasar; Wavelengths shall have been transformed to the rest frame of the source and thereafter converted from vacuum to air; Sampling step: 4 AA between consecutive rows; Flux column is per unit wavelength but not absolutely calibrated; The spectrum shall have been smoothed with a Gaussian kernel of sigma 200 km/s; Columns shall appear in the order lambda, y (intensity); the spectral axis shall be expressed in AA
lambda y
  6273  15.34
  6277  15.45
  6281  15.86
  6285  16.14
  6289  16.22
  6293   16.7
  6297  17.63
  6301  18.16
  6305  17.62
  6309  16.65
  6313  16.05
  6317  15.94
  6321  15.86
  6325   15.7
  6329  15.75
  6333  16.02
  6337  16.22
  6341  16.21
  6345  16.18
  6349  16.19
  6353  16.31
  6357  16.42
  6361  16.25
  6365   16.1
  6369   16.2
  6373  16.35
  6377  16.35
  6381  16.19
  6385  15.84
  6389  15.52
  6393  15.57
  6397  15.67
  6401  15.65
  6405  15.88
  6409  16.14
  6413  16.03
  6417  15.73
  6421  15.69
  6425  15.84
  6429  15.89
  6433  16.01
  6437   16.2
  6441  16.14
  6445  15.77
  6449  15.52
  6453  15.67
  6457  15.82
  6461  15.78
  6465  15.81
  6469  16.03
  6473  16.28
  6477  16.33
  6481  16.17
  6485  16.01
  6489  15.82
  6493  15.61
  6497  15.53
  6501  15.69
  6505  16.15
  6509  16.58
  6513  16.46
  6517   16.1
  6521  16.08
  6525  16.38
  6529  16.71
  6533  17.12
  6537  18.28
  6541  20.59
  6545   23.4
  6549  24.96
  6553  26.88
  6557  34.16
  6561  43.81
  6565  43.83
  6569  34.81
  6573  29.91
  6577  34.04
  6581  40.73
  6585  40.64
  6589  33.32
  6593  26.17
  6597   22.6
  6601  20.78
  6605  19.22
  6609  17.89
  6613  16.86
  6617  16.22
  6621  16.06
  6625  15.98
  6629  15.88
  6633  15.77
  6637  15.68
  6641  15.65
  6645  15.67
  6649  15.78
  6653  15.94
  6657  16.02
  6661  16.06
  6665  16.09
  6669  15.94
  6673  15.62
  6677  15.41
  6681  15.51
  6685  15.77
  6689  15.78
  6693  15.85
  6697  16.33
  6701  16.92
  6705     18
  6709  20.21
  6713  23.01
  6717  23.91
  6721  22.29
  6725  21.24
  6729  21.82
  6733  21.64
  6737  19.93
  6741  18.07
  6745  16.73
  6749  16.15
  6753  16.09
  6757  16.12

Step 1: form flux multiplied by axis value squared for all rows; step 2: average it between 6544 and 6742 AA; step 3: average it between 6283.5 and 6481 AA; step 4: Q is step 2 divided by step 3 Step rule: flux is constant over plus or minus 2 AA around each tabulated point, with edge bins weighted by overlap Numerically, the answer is 1.5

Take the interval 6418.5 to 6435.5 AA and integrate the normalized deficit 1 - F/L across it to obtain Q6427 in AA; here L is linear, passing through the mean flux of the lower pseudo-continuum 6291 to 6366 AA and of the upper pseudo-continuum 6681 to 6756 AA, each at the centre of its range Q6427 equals 1.15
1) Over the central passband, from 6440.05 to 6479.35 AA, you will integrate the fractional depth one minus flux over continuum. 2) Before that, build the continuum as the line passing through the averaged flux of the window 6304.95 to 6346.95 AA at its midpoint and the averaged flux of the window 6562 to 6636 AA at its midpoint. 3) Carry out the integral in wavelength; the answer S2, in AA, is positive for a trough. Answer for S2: 9.3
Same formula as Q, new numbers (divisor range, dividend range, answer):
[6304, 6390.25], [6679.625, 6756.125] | 1.30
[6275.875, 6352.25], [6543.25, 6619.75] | 1.91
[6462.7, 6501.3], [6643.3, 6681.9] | 1.05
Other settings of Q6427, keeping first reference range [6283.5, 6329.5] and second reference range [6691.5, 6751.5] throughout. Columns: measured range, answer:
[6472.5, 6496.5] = 2.5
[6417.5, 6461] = 4.1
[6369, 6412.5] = 3.1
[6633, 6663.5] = 5.0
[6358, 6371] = 0.6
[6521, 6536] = 1.1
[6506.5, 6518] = 1.0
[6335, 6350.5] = 0.6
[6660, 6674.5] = 2.4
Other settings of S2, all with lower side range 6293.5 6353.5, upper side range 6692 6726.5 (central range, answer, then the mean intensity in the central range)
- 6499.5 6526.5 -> 2.8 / 16.2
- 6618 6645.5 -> 4.8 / 15.8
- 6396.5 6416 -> 1.5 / 15.9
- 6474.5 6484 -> 0.8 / 16.2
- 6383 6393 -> 0.8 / 15.7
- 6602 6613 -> 0.3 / 18.4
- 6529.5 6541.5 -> 0.1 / 18.2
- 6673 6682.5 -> 2.0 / 15.5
